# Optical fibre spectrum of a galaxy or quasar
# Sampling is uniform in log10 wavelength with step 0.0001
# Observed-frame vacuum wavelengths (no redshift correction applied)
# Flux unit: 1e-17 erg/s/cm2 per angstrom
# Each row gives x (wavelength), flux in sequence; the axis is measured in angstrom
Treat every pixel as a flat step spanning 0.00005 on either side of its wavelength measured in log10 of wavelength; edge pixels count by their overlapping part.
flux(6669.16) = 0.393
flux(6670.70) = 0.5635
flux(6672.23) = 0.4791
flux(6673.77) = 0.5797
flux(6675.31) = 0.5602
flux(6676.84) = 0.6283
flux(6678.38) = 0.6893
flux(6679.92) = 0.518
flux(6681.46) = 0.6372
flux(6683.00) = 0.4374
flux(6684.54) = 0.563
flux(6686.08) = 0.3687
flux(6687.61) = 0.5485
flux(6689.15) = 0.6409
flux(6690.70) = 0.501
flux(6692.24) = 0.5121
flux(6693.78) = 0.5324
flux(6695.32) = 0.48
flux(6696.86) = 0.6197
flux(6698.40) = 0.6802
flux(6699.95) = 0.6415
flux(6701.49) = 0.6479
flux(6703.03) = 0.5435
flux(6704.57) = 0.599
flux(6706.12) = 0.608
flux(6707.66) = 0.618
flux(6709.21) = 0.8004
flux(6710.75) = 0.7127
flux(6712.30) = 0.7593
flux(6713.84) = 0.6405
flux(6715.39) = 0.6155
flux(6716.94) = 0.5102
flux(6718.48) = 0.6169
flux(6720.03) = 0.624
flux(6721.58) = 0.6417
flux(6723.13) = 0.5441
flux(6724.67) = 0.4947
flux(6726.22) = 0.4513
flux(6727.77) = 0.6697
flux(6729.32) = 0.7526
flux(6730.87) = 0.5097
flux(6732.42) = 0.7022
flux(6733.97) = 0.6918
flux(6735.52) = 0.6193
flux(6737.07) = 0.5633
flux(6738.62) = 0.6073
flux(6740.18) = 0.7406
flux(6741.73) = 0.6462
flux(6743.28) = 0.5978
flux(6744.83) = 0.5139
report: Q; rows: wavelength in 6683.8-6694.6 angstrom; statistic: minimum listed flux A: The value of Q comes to 0.3687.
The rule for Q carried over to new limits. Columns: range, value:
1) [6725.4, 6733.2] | 0.4513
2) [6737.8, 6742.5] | 0.6073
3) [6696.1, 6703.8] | 0.5435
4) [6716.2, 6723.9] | 0.5102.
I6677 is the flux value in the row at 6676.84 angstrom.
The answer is 0.6283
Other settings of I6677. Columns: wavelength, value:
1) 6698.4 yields 0.6802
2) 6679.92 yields 0.518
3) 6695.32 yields 0.48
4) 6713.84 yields 0.6405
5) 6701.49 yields 0.6479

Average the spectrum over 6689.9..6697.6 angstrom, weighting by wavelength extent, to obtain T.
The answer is 0.529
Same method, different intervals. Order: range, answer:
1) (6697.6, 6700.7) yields 0.659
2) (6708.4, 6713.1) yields 0.756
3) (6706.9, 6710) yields 0.71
